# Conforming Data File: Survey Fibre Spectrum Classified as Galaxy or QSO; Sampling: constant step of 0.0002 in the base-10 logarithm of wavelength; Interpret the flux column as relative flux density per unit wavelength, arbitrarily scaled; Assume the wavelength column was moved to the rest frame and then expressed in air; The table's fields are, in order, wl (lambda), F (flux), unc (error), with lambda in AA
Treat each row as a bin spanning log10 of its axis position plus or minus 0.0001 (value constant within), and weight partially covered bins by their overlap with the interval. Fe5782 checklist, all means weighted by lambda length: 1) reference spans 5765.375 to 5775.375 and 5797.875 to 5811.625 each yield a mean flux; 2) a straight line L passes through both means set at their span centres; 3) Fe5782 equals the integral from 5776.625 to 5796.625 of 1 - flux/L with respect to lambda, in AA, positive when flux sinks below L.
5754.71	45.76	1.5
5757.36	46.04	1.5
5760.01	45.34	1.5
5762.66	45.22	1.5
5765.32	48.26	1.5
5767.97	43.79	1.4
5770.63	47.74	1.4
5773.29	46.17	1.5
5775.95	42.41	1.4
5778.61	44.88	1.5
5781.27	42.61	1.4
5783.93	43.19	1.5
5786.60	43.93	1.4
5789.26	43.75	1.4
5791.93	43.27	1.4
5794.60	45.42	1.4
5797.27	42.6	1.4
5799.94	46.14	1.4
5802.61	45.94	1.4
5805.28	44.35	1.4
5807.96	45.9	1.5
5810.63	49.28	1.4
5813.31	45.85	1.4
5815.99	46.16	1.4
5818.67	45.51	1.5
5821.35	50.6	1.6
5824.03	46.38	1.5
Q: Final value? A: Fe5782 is 1.0 AA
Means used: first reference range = 45.9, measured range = 43.8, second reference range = 46.1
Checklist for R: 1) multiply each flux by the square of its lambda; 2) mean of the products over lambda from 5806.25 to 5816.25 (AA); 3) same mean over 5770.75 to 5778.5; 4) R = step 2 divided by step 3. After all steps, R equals 1.05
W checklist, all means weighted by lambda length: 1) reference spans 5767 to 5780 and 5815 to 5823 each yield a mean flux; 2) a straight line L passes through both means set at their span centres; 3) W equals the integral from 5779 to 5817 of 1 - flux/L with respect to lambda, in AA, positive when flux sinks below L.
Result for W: 1.2 AA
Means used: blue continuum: 45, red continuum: 47.4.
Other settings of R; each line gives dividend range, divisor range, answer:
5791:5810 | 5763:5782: 1.01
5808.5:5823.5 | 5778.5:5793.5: 1.10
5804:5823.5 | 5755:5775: 1.03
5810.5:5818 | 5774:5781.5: 1.08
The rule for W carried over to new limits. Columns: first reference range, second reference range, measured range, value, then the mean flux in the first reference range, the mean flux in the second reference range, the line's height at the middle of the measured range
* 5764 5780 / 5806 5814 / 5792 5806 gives 0.52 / 45.5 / 46.9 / 46.5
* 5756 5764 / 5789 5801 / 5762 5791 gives 0.15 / 45.5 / 44.2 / 44.9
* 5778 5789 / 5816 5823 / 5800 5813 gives -0.04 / 43.6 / 47.6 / 46.2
